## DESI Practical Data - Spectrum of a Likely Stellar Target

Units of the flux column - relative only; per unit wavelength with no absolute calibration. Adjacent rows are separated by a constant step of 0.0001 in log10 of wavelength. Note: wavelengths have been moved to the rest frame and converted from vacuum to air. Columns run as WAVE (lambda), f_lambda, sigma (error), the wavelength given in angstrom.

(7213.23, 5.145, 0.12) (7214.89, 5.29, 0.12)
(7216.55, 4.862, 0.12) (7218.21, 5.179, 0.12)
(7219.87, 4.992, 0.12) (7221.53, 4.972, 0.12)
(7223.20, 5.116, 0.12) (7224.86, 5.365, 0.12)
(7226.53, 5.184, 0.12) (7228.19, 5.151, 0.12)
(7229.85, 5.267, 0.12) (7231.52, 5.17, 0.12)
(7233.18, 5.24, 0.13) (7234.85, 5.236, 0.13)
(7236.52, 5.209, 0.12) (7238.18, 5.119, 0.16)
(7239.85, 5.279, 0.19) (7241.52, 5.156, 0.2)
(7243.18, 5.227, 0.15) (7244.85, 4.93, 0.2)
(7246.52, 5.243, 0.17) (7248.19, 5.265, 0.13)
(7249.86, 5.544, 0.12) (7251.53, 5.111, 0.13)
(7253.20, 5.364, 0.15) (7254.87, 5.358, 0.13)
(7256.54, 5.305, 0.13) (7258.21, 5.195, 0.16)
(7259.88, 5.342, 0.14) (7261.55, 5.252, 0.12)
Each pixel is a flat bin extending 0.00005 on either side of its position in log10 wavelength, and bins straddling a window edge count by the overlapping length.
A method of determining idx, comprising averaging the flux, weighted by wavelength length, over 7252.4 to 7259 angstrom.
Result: 5.31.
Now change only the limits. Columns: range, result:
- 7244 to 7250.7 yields 5.24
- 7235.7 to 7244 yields 5.2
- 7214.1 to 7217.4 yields 5.08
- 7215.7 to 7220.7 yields 5.02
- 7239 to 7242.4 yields 5.22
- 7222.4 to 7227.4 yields 5.22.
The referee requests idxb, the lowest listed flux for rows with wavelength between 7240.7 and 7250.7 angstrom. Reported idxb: 4.93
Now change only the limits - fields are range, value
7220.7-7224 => 4.972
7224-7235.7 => 5.151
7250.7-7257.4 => 5.111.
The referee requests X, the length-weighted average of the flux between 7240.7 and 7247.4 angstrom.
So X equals 5.14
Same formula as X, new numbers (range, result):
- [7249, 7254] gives 5.34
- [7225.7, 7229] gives 5.17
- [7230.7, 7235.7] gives 5.21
